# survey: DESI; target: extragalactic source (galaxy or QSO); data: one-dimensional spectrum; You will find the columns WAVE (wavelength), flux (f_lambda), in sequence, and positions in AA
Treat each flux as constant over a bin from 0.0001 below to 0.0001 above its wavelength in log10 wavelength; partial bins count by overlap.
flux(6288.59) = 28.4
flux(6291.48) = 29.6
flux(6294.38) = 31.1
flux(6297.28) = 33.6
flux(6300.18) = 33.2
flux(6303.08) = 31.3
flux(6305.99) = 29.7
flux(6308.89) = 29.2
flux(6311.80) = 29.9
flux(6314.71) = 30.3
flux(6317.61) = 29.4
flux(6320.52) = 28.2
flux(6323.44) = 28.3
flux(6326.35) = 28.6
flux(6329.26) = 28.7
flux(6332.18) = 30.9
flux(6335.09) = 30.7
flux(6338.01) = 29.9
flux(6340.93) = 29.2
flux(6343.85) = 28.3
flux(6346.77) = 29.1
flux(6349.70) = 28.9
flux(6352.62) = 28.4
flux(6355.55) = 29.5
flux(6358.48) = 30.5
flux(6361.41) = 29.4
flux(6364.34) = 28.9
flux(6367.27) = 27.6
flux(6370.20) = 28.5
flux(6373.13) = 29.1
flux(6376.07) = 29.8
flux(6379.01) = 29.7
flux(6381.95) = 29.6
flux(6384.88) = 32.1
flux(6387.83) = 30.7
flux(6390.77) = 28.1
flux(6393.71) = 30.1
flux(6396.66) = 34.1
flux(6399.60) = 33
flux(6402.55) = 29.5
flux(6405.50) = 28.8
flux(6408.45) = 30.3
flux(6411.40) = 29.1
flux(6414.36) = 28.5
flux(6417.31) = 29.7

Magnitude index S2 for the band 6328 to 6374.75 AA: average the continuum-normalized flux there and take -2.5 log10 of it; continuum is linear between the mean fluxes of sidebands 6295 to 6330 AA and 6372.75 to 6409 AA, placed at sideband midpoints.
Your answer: 0.04 mag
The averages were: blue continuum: 30.1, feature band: 29.2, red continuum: 30.4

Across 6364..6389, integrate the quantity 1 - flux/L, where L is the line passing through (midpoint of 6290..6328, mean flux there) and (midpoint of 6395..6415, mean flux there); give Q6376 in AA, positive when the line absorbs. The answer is 0.7 AA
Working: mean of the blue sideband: 30.2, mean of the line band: 29.6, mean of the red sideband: 30.5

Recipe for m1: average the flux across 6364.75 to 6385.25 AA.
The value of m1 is 29.3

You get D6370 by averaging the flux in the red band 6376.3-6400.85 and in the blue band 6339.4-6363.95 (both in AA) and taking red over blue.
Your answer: 1.06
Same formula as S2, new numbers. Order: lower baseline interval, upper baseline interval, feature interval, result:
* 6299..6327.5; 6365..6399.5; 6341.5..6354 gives 0.04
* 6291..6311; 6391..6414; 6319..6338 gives 0.06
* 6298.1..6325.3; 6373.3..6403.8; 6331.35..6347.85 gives 0.02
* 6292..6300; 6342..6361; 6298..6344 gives 0.03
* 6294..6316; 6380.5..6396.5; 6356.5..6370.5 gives 0.06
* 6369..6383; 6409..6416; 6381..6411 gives -0.05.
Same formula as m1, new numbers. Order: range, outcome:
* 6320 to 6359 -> 29.2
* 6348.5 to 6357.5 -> 29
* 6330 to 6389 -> 29.5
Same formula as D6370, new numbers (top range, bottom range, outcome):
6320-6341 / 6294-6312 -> 0.94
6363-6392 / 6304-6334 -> 1.00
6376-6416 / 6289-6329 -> 1.01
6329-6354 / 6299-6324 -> 0.98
